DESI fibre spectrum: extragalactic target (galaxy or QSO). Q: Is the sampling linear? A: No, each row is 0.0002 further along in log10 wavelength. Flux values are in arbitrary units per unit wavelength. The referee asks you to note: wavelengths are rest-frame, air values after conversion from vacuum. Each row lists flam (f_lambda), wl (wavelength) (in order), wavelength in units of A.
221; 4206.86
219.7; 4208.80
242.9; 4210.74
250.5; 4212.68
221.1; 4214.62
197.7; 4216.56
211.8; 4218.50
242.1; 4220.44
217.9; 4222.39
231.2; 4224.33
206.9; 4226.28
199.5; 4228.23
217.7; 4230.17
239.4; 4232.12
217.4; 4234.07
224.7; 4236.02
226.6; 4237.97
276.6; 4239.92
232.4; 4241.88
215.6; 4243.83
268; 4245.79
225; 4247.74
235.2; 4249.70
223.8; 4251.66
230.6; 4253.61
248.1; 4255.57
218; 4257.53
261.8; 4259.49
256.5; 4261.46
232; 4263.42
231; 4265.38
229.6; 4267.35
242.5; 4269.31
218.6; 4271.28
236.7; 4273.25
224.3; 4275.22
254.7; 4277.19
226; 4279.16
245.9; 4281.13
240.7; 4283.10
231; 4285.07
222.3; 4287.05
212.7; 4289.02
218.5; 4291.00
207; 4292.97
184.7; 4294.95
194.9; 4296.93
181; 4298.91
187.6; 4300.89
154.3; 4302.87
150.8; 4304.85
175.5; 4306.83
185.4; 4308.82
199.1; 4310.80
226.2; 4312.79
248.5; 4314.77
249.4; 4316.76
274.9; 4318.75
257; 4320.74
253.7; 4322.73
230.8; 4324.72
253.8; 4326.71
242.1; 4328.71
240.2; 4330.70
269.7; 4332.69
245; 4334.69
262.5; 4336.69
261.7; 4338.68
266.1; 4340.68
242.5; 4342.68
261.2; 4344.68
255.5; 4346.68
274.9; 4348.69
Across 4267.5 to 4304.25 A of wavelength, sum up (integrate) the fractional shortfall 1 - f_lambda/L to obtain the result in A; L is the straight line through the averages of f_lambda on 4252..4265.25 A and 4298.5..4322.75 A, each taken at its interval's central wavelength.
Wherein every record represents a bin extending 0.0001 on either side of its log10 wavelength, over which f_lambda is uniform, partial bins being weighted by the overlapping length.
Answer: 1.5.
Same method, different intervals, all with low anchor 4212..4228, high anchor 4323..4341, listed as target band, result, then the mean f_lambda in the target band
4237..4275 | -1.0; 237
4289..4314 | 5.5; 190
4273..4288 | 0.2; 235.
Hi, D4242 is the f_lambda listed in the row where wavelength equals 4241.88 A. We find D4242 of 232.4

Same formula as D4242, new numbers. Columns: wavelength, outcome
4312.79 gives 226.2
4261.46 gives 256.5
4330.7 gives 240.2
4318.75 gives 274.9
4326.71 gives 253.8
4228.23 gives 199.5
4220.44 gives 242.1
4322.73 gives 253.7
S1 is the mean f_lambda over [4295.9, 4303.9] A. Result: 179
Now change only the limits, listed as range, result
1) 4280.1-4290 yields 231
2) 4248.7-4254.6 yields 230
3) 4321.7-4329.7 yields 245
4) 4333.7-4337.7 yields 254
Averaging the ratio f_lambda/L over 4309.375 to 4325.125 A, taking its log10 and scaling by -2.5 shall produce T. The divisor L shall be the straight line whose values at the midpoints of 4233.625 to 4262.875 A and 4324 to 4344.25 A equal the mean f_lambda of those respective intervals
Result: 0.03 mag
